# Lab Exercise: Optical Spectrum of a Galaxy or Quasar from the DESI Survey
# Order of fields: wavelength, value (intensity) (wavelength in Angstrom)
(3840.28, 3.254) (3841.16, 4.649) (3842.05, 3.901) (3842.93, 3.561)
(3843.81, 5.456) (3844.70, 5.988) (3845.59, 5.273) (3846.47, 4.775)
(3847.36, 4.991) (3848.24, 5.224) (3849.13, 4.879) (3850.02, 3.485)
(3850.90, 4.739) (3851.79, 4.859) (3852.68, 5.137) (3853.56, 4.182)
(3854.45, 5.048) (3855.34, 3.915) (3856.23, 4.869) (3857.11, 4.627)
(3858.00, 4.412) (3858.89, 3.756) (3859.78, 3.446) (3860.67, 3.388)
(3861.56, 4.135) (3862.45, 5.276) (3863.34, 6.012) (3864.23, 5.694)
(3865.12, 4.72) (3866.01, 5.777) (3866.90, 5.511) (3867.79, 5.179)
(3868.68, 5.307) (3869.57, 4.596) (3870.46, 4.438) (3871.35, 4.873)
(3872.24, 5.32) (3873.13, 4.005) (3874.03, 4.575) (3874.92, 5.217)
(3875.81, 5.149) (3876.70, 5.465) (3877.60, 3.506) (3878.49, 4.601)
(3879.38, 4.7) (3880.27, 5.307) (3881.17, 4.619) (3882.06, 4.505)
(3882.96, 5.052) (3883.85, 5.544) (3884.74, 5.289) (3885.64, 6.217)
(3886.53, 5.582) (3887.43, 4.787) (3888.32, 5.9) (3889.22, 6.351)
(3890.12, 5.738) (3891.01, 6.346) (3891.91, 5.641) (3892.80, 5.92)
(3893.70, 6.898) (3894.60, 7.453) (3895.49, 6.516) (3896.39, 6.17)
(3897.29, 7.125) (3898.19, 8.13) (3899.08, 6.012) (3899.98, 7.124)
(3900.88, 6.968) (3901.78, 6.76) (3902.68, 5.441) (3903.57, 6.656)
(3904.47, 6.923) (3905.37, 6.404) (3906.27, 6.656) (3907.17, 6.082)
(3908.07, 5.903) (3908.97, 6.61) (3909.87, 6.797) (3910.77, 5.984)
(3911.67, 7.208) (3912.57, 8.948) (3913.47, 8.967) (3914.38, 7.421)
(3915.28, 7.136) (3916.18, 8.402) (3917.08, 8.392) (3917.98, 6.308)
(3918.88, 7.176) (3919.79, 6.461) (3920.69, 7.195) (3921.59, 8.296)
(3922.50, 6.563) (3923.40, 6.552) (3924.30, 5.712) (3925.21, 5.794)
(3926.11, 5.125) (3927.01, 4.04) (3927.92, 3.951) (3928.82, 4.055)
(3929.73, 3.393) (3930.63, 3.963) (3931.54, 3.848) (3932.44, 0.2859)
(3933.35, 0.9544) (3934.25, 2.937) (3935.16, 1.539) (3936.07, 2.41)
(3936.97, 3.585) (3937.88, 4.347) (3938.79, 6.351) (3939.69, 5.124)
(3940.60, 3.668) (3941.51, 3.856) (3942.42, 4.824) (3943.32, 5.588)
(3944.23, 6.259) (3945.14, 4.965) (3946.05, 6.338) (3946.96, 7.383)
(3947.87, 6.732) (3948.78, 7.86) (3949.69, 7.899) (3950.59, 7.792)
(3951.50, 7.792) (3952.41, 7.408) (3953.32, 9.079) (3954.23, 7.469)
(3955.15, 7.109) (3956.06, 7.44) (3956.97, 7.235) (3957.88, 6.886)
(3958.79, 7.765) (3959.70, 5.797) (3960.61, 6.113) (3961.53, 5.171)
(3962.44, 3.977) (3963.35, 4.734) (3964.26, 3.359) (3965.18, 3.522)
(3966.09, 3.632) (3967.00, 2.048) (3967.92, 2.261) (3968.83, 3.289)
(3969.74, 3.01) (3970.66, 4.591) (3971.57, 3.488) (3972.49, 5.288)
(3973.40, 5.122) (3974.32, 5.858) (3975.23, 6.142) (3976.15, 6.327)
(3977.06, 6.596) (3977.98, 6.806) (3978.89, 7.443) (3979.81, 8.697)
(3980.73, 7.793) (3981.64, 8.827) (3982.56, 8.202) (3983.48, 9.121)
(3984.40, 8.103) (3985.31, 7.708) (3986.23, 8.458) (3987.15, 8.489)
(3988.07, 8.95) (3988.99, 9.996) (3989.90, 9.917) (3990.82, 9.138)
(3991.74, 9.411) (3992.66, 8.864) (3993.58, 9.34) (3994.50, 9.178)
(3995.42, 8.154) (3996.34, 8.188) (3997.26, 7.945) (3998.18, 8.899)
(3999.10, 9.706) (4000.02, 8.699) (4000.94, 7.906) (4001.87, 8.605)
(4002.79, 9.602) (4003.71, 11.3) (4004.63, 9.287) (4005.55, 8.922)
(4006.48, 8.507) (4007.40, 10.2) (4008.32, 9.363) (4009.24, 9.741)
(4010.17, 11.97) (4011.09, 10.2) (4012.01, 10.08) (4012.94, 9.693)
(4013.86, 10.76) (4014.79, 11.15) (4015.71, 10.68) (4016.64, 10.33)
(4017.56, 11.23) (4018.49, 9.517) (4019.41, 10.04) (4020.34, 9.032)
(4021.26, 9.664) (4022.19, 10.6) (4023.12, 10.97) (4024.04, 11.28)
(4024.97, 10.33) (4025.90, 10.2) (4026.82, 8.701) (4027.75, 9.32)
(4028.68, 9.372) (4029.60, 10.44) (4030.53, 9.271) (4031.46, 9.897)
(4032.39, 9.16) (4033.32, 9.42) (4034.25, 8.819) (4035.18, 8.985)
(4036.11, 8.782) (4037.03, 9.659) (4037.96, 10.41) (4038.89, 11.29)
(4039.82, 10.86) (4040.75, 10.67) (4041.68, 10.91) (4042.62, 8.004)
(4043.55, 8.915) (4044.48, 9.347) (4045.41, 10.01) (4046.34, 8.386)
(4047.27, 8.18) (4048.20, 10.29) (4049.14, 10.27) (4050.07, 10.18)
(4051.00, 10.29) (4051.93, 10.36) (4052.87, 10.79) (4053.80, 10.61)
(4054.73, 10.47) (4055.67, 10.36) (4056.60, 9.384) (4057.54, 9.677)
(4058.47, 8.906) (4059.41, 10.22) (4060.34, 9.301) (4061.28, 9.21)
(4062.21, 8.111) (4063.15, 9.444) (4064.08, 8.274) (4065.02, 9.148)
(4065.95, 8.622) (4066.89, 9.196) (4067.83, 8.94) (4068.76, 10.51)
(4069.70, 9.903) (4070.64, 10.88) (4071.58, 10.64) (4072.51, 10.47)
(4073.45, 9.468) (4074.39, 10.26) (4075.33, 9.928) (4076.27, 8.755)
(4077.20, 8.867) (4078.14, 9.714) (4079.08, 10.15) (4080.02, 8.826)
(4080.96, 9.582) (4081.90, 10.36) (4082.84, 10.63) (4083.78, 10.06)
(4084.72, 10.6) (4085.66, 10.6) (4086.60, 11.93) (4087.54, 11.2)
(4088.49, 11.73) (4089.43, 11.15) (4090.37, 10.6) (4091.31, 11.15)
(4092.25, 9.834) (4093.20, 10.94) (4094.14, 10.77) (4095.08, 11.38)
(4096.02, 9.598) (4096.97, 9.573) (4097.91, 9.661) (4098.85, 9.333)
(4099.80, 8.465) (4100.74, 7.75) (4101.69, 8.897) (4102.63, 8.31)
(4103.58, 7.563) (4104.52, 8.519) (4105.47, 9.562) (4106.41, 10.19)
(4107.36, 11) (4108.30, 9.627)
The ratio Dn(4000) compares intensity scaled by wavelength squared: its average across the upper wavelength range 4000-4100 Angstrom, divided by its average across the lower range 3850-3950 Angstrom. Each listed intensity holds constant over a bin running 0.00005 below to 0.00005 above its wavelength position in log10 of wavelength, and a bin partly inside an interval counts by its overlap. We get 1.95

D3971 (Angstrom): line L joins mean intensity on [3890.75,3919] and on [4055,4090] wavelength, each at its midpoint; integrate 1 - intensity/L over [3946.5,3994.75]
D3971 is 7.7 Angstrom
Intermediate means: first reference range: 6.89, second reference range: 9.87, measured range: 6.8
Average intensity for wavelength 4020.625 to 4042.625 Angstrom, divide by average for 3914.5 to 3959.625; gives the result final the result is 1.72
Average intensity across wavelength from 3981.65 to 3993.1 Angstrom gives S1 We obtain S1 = 8.86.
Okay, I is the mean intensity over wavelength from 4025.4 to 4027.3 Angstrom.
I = 9.47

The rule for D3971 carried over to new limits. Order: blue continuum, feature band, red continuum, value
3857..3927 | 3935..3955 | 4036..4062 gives 3.7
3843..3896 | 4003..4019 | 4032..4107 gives -3.3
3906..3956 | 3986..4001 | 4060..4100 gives -2.7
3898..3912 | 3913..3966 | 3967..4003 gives 9.7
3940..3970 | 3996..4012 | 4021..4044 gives -2.0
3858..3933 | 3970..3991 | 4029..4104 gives 1.1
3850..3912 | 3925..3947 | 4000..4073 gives 9.1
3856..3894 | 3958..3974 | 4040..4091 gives 6.5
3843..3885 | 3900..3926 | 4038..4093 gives -3.6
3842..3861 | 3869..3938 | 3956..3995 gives -3.0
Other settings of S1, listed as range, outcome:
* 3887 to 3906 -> 6.45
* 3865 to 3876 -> 4.98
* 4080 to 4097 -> 10.6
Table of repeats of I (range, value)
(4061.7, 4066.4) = 8.74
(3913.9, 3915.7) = 7.27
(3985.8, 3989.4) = 8.95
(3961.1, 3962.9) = 4.58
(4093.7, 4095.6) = 11.1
